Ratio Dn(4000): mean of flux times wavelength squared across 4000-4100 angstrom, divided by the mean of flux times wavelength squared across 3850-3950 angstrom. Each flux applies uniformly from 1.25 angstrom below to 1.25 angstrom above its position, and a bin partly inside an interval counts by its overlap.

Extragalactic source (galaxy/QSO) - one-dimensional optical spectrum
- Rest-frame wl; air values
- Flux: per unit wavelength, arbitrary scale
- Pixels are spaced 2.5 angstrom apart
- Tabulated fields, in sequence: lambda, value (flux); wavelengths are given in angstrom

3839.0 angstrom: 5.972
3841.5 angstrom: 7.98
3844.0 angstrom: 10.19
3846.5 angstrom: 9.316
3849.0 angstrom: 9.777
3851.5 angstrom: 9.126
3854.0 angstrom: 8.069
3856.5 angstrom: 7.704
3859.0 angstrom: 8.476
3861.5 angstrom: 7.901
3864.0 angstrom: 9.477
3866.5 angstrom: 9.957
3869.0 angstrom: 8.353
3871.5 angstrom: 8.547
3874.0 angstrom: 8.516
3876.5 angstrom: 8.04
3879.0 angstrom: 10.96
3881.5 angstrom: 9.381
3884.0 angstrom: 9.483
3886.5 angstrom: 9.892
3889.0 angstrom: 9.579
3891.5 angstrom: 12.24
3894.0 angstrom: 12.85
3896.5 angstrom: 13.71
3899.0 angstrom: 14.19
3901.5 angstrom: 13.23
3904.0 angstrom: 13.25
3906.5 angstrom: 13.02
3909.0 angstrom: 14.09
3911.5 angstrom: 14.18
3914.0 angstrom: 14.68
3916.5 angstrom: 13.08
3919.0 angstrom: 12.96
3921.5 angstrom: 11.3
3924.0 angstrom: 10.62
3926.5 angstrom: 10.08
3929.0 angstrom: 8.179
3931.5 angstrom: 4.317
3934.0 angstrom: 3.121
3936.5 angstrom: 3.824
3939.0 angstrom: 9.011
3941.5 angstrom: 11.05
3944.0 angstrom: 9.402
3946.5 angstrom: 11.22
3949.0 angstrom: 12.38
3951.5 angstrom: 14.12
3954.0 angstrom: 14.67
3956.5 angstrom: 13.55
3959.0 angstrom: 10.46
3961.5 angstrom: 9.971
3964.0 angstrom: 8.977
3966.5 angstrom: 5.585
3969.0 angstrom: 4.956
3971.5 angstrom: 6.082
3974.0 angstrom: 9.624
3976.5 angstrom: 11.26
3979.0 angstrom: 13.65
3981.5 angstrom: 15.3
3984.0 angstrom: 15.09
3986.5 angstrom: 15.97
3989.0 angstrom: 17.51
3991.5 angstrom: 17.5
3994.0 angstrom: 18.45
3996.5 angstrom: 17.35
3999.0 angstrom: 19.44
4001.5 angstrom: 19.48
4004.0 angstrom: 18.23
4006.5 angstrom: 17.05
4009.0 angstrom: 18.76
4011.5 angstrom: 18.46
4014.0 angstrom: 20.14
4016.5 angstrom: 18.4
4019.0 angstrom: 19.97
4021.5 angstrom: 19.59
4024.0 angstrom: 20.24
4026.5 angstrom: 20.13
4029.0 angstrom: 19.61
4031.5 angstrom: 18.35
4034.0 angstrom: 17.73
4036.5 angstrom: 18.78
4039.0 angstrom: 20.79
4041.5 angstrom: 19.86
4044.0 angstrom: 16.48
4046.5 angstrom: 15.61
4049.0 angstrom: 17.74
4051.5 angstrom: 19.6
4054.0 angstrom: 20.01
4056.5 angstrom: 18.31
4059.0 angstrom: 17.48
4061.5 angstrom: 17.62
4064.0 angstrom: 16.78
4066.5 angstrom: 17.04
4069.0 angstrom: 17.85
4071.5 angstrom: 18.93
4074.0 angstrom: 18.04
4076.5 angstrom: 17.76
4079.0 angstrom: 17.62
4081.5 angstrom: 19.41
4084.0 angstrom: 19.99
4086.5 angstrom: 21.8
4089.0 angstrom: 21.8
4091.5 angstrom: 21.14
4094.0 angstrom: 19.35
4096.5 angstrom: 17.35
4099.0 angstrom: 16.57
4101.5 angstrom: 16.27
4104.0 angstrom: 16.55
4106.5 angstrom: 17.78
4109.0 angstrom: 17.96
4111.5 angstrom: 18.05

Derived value 1.98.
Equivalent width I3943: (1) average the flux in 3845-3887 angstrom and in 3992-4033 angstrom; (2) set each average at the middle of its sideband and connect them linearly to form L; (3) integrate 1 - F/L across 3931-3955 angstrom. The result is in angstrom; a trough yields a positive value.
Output 8.3 angstrom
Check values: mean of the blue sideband 8.99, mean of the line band 9.41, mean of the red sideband 18.9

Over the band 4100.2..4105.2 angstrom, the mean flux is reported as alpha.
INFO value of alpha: 16.4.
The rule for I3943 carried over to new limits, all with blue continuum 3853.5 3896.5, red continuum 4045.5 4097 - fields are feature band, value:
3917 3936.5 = 5.46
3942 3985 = 8.48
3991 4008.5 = -3.35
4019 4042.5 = -3.79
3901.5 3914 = -2.99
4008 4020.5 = -2.46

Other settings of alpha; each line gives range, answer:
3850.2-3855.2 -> 8.61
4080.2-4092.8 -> 20.8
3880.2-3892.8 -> 10.1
